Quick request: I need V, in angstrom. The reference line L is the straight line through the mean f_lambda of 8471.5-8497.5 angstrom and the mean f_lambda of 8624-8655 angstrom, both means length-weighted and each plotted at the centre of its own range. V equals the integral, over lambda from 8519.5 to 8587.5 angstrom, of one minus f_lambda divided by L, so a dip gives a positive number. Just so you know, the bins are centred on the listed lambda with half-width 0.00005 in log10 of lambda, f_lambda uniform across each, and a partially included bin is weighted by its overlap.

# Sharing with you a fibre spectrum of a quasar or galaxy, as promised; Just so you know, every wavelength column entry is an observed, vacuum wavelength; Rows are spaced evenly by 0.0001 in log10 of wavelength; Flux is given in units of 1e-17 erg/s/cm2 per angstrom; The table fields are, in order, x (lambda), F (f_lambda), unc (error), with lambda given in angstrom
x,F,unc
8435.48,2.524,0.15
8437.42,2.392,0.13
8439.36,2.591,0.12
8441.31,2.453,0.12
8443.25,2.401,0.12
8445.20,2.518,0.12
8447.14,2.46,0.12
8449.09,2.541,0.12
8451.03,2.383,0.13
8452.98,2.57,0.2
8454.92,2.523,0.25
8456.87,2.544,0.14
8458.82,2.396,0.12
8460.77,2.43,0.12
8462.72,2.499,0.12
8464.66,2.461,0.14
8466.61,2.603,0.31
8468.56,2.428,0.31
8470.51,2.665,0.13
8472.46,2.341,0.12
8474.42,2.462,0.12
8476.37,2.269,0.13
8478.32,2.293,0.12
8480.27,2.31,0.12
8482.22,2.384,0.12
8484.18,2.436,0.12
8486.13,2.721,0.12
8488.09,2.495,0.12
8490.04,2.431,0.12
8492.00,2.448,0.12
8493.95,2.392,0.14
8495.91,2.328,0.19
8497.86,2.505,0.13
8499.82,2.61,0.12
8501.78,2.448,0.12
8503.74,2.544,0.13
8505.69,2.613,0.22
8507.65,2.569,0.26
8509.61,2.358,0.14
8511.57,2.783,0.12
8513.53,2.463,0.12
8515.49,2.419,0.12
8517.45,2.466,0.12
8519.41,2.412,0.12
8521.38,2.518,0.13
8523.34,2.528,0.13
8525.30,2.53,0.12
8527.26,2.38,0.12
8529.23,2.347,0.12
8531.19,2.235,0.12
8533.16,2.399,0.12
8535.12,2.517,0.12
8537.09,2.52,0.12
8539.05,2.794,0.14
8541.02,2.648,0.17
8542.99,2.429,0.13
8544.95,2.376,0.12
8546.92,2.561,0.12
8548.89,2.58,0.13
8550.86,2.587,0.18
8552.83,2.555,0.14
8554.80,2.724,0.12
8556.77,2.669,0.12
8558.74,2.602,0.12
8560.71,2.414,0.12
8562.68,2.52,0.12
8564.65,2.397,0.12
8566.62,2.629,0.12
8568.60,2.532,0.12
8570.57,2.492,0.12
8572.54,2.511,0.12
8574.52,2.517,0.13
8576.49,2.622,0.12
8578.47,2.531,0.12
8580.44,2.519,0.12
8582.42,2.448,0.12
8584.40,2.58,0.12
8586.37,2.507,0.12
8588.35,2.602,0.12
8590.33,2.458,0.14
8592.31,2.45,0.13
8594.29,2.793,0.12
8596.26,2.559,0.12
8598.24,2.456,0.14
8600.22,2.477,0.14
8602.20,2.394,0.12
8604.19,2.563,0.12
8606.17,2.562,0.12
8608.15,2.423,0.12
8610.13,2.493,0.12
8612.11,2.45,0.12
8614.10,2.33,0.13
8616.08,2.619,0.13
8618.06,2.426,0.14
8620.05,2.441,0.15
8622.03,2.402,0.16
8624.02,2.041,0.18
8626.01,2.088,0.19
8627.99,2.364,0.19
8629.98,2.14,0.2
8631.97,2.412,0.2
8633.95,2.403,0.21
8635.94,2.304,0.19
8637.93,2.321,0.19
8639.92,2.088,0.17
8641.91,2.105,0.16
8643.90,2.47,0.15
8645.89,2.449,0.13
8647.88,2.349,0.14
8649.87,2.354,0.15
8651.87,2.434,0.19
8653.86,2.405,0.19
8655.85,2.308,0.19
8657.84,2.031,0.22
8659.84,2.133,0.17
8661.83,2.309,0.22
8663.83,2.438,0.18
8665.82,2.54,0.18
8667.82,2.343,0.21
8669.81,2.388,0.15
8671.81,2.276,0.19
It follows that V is -4.5 angstrom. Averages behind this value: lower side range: 2.41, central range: 2.52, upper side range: 2.3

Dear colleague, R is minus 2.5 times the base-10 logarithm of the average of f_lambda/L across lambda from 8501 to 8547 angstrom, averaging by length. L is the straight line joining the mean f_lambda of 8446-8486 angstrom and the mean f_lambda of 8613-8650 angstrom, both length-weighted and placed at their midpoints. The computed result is -0.04 mag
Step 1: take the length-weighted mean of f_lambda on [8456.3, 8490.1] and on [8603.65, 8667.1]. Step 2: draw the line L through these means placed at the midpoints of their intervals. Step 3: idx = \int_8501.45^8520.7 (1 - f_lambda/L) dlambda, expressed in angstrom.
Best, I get -0.6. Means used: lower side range 2.45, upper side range 2.35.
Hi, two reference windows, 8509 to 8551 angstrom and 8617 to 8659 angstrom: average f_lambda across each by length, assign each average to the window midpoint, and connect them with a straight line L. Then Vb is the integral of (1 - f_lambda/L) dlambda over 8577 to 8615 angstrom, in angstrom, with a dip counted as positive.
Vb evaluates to -2.1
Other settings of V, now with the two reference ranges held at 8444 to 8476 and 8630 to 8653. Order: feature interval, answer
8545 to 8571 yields -1.7 angstrom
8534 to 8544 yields -0.7 angstrom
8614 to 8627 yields 0.1 angstrom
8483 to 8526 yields -1.0 angstrom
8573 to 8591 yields -1.2 angstrom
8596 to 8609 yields -0.7 angstrom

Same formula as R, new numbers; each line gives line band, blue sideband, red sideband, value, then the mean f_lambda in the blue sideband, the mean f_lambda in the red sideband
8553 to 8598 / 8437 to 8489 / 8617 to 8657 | -0.08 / 2.47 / 2.31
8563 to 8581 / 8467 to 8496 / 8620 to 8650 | -0.08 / 2.43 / 2.29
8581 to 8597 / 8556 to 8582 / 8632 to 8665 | -0.03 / 2.53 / 2.31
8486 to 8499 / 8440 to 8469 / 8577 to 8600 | 0.02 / 2.48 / 2.54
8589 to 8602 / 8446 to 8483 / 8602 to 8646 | -0.07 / 2.45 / 2.36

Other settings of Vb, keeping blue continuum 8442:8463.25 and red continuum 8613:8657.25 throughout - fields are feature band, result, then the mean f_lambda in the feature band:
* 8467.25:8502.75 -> 0.10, 2.44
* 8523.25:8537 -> -0.03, 2.42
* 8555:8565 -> -0.65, 2.55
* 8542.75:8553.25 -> -0.52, 2.52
